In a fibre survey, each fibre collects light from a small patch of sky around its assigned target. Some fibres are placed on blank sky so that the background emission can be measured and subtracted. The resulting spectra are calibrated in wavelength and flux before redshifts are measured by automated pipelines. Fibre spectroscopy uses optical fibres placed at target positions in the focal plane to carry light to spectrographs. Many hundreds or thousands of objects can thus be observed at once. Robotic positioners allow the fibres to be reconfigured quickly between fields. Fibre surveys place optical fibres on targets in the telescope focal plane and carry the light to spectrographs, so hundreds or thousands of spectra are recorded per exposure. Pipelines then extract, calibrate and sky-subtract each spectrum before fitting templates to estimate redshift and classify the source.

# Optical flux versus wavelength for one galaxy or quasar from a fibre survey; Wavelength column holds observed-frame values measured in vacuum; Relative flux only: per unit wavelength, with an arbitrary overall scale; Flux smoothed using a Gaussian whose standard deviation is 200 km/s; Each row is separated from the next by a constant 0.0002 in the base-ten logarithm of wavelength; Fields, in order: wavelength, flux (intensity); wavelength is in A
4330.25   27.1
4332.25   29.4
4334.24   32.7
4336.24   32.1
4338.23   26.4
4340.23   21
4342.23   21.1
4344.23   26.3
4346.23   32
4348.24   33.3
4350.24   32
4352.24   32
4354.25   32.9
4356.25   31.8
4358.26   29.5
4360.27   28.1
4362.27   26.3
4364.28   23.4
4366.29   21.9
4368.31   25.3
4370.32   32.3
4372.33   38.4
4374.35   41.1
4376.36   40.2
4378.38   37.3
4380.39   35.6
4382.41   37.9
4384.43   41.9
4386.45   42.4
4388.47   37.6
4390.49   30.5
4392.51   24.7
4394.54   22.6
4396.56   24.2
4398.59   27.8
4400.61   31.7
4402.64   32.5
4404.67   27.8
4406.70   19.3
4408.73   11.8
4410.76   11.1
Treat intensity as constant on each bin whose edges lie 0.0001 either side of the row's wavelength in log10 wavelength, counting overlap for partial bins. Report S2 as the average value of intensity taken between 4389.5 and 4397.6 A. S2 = 25.5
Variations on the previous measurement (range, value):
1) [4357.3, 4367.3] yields 25.8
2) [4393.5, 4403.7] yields 27.7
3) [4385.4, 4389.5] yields 40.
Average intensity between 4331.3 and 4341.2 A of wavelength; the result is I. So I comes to 28.4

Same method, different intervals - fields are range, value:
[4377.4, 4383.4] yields 37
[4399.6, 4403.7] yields 32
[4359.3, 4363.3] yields 27.2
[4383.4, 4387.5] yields 42.1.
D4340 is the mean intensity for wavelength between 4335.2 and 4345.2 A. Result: 25.4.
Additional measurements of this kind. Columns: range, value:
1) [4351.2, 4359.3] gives 31.5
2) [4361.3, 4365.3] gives 24.8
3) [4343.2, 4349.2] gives 30.4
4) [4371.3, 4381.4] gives 38.5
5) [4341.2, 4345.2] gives 23.7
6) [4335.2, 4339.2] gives 29.3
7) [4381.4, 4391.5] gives 38.1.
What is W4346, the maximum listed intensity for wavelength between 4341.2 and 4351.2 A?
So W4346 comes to 33.3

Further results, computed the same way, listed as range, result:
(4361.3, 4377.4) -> 41.1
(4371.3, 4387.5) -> 42.4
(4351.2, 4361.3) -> 32.9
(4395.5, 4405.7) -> 32.5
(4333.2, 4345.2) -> 32.7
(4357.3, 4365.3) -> 29.5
